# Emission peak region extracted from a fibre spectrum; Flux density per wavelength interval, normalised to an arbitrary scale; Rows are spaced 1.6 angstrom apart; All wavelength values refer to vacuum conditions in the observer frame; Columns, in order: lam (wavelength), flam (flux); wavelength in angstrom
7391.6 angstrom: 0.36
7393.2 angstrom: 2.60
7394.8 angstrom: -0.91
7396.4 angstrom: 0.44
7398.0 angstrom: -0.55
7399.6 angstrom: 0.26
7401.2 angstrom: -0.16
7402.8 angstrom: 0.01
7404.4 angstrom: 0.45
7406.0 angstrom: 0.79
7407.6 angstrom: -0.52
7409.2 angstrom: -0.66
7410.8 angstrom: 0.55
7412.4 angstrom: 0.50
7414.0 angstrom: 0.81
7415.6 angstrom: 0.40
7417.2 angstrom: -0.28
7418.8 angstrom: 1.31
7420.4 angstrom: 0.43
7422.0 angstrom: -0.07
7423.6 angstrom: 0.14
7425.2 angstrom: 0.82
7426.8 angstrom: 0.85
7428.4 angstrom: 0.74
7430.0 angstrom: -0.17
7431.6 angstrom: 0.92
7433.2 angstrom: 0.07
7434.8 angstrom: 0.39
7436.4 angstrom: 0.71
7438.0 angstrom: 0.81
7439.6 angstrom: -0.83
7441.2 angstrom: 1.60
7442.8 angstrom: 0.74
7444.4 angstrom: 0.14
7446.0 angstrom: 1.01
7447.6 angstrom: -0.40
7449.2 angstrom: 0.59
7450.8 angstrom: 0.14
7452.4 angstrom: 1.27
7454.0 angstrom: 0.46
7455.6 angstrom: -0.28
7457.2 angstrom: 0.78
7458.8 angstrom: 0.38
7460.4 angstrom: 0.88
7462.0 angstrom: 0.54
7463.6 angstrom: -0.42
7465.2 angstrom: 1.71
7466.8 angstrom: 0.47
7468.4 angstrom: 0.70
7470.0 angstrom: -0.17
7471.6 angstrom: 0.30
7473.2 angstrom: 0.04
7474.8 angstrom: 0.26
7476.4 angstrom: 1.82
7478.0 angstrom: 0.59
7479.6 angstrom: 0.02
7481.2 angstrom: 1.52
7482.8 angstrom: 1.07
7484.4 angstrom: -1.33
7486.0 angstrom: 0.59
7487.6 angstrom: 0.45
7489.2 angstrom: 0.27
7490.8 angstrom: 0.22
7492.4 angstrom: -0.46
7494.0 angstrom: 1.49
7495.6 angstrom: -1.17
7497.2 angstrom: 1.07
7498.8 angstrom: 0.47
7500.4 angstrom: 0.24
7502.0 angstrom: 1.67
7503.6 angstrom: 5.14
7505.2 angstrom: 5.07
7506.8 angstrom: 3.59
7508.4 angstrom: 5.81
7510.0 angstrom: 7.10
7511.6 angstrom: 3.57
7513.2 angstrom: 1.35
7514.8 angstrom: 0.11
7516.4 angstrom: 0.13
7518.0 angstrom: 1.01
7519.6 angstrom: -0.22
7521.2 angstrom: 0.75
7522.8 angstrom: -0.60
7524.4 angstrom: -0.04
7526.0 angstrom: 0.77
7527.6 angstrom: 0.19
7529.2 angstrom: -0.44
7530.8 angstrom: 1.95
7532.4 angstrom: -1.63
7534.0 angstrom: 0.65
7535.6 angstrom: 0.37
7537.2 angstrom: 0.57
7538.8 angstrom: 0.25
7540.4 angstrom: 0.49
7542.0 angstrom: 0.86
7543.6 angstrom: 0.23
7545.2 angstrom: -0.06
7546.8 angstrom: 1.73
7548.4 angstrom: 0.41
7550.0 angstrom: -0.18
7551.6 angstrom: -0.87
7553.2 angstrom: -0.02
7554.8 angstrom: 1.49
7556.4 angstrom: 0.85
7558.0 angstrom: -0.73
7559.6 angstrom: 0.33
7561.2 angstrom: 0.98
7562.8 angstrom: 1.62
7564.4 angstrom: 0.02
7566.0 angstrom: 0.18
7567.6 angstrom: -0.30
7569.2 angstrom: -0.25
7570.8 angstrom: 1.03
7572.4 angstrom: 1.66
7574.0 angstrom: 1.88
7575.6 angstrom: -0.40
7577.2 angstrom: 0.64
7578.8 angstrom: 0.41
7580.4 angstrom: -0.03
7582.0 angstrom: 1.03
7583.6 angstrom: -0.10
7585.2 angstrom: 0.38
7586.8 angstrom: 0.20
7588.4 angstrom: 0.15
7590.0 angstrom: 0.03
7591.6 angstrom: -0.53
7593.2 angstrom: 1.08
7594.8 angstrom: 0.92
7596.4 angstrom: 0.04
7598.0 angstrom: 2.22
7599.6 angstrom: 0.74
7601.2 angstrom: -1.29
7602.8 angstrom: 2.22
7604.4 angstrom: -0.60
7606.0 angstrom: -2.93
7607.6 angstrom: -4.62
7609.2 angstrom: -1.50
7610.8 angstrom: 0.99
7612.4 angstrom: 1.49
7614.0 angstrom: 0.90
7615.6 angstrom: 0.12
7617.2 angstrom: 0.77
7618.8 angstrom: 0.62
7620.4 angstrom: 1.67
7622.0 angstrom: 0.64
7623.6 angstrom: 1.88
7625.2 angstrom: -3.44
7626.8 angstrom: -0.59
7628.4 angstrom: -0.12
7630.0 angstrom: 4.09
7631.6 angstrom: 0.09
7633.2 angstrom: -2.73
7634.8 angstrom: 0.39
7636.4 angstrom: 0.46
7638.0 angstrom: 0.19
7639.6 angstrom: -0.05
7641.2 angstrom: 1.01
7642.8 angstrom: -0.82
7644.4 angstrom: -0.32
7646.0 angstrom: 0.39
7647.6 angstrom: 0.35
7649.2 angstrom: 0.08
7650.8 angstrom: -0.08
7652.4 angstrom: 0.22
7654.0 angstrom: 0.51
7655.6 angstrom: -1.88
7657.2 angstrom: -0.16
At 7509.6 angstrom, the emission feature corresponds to [O II] 3727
